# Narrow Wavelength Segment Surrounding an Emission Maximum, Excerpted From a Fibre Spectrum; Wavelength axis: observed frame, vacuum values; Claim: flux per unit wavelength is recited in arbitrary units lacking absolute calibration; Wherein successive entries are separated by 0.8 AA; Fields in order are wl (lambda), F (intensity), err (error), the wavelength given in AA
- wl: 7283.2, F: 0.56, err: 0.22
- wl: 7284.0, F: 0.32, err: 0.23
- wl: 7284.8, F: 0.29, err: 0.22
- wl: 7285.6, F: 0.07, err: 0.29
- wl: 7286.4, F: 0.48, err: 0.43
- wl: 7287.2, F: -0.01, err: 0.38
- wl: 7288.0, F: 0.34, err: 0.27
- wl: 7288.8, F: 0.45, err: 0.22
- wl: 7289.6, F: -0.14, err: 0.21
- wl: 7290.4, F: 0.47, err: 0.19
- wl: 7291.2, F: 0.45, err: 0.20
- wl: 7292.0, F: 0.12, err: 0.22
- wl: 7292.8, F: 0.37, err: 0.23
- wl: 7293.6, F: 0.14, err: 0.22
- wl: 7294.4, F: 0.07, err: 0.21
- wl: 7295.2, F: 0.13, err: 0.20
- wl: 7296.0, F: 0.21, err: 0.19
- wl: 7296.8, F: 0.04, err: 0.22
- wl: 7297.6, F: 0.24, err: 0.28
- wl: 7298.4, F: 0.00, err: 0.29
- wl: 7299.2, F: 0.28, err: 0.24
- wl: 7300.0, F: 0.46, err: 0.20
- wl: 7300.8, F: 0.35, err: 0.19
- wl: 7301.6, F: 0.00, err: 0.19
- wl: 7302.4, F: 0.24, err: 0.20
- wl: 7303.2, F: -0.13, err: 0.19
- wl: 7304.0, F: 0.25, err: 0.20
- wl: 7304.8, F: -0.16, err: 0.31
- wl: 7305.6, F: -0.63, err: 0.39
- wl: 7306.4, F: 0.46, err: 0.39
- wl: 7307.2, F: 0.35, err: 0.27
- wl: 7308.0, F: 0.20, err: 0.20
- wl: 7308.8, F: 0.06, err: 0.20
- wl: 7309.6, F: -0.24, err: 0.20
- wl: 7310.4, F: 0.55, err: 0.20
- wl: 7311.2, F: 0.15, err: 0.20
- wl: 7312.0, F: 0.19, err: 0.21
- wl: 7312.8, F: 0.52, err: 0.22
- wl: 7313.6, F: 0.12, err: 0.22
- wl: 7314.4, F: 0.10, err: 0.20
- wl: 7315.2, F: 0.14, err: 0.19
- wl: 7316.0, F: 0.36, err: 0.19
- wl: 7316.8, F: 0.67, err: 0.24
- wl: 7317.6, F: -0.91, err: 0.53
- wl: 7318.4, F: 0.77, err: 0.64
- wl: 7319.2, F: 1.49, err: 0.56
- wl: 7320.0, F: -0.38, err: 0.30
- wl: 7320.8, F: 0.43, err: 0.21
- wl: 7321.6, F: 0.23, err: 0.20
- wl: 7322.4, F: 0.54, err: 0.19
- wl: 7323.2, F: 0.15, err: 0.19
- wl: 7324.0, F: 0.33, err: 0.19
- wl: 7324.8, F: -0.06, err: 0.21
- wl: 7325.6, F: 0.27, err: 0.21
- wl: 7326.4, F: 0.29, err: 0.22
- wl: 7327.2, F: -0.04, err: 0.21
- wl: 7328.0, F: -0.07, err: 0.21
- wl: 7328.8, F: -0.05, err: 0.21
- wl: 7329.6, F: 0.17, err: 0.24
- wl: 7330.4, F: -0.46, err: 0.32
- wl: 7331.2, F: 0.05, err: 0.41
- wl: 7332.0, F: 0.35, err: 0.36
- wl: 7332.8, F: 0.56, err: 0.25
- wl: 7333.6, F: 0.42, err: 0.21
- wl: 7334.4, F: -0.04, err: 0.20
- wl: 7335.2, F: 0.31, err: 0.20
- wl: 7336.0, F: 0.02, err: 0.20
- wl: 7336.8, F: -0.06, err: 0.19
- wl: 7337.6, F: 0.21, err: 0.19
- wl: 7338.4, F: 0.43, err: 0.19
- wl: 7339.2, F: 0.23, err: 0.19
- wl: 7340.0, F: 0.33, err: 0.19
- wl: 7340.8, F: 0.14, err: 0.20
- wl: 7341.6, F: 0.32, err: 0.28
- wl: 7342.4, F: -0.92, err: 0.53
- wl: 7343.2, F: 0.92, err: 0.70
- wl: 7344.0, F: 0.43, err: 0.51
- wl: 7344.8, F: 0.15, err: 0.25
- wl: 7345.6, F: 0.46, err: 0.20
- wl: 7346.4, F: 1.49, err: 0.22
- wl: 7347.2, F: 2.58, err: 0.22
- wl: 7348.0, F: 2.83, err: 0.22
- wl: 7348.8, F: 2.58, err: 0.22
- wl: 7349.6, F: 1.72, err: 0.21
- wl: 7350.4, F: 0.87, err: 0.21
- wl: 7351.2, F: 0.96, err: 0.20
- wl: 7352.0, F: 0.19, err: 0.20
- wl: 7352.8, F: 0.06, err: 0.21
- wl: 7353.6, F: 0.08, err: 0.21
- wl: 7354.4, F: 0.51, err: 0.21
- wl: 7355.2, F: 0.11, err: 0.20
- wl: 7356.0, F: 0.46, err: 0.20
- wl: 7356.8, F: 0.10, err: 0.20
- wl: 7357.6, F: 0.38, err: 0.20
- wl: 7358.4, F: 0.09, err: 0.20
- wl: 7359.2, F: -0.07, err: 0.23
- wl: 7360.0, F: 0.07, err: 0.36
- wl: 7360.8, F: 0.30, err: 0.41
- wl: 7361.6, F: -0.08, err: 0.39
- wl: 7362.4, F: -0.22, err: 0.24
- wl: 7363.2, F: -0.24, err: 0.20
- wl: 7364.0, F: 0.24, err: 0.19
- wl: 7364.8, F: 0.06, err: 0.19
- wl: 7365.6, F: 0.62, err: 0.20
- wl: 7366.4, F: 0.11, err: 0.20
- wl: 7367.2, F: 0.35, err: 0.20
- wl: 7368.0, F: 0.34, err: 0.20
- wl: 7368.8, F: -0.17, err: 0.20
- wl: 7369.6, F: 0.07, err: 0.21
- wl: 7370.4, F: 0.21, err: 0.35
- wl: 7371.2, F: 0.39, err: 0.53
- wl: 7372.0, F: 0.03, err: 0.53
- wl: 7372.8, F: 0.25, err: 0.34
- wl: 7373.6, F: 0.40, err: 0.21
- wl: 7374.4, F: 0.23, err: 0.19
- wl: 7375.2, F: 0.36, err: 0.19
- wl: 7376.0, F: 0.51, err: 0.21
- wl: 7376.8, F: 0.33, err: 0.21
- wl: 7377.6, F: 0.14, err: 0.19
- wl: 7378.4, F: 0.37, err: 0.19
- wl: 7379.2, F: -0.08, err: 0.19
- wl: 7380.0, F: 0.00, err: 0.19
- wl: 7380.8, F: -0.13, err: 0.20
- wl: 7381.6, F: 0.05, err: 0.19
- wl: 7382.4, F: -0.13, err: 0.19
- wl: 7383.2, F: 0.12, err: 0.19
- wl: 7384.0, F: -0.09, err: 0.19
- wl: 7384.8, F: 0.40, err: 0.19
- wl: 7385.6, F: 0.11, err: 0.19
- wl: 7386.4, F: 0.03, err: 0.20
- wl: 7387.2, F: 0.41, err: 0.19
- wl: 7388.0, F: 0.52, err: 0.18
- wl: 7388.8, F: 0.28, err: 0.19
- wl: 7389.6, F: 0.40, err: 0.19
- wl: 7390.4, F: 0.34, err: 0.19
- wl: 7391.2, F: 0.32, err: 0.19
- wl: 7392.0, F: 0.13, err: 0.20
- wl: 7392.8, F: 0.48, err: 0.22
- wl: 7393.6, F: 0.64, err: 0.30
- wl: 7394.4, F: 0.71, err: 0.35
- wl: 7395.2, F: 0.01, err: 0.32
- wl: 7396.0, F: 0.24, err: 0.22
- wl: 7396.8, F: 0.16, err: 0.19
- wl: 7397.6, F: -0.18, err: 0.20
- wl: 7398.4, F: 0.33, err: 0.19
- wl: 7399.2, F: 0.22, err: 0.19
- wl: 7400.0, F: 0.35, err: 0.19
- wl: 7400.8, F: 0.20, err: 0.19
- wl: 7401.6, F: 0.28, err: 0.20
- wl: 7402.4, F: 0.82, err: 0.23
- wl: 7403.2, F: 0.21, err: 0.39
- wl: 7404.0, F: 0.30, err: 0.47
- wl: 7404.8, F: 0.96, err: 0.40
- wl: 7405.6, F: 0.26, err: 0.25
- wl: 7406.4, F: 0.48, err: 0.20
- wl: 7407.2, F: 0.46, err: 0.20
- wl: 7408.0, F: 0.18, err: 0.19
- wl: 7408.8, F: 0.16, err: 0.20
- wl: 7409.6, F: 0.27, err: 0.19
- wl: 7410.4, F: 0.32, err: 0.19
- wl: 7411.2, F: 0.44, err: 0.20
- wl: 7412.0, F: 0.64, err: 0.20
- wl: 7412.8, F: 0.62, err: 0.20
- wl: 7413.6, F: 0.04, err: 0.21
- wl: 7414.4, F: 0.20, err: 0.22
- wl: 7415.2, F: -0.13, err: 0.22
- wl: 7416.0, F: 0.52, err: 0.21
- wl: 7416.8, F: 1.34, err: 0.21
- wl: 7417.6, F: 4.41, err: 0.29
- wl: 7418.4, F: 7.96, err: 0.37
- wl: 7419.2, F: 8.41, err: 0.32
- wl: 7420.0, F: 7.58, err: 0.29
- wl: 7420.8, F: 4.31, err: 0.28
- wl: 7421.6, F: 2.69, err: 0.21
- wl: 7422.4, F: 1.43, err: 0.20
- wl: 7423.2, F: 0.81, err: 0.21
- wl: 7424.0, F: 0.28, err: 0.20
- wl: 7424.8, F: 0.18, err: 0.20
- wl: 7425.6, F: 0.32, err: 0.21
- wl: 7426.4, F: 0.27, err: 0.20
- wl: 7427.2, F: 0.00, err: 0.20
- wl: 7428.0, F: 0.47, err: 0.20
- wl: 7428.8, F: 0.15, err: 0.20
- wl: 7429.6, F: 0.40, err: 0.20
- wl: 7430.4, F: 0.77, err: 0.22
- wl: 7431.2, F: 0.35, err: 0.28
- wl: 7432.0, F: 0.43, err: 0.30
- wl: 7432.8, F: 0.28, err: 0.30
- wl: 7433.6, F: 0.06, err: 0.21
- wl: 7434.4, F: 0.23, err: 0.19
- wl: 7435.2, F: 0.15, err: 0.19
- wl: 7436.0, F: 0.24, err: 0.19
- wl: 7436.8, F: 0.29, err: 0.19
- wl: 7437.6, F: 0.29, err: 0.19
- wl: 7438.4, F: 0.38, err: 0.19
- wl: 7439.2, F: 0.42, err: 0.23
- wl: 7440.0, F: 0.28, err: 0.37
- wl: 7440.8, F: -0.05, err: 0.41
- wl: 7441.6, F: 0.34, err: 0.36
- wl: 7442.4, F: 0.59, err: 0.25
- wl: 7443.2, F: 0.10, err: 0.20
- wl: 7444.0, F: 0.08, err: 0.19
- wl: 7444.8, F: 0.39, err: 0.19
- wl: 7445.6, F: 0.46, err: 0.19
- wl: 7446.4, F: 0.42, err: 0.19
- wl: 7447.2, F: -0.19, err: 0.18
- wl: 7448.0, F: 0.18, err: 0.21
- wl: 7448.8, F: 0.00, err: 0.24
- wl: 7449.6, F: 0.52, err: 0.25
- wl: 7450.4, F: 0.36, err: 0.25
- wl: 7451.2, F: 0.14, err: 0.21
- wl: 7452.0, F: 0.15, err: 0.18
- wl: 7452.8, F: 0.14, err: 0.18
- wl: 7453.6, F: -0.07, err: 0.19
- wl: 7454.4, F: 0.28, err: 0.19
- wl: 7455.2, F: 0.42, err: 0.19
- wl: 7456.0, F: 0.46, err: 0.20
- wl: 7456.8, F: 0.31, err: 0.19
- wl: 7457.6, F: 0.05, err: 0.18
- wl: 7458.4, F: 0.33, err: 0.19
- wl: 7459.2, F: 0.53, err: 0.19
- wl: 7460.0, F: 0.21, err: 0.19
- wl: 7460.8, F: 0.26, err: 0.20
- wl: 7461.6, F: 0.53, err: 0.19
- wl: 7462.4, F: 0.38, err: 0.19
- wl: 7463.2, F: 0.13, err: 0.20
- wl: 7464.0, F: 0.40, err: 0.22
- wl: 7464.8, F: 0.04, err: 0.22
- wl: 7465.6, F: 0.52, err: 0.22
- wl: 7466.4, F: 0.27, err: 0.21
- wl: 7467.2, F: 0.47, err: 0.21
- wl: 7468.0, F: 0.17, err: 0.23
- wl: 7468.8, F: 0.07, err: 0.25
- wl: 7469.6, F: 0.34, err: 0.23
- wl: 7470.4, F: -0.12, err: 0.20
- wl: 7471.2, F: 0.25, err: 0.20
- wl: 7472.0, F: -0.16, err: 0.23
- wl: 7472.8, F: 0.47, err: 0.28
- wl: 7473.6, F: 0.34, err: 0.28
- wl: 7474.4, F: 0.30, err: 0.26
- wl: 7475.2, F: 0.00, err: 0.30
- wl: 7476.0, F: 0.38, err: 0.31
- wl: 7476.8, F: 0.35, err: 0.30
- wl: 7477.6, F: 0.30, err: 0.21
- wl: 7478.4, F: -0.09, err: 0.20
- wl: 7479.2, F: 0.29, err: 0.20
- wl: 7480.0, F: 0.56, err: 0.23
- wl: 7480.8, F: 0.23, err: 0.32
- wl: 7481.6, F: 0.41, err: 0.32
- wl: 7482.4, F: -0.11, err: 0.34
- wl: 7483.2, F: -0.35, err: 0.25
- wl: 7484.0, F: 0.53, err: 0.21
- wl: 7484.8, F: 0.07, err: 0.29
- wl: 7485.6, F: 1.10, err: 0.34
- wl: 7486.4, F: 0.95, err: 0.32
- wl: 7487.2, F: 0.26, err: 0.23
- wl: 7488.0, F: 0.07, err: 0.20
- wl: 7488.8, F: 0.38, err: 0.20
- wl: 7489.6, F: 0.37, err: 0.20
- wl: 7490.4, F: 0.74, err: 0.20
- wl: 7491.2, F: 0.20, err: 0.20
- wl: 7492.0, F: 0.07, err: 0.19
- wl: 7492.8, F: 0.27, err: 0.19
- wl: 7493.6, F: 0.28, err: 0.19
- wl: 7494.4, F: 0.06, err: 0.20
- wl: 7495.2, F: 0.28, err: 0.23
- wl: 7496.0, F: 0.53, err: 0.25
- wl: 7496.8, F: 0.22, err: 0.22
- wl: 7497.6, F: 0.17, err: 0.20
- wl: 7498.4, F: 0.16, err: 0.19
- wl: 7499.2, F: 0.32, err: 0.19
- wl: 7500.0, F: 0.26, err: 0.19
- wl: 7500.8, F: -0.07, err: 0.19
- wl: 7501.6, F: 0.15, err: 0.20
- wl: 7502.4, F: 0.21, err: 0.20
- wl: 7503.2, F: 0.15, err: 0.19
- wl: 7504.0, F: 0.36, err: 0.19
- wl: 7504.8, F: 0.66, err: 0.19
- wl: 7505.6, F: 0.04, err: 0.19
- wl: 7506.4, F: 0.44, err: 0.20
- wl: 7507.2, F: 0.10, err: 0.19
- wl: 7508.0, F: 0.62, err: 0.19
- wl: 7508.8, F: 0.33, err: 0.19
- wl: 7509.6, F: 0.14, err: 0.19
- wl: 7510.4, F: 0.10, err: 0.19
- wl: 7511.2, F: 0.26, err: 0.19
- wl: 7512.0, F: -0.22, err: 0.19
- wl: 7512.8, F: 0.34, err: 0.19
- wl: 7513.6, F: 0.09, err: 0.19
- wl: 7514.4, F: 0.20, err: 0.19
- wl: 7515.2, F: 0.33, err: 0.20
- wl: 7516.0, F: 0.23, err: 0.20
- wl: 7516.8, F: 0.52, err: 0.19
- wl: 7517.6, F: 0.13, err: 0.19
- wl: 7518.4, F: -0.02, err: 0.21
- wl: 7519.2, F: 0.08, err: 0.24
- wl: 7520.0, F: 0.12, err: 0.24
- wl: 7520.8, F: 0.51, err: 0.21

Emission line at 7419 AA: [O III]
